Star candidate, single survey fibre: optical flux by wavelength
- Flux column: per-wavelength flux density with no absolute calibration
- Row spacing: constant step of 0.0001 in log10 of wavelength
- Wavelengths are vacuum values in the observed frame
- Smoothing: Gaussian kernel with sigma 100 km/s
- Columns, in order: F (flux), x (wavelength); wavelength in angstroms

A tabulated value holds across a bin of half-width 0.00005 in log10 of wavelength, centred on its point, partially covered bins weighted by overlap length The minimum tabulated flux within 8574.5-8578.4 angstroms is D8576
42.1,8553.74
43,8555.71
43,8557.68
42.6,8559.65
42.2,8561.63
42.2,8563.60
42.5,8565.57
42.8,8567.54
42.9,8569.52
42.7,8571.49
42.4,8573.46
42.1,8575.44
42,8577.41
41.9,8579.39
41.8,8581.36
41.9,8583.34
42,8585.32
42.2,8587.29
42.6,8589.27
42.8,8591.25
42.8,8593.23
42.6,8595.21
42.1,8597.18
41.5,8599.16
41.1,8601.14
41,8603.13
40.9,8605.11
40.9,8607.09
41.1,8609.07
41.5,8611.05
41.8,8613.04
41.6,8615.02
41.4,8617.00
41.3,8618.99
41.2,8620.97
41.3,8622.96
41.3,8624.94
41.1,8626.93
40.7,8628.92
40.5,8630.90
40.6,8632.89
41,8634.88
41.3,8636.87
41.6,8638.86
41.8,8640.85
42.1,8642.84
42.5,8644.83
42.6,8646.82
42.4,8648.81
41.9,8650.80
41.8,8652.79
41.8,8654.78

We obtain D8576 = 42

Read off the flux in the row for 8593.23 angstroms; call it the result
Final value 42.8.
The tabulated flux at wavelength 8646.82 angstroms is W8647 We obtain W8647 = 42.6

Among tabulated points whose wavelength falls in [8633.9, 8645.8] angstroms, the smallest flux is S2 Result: 41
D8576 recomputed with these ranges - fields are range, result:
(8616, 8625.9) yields 41.2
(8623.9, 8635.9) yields 40.5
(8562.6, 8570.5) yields 42.2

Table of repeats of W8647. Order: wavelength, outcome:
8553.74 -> 42.1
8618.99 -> 41.3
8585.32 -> 42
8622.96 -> 41.3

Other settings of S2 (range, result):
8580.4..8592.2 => 41.8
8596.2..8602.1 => 41.1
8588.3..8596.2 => 42.6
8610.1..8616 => 41.5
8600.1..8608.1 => 40.9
